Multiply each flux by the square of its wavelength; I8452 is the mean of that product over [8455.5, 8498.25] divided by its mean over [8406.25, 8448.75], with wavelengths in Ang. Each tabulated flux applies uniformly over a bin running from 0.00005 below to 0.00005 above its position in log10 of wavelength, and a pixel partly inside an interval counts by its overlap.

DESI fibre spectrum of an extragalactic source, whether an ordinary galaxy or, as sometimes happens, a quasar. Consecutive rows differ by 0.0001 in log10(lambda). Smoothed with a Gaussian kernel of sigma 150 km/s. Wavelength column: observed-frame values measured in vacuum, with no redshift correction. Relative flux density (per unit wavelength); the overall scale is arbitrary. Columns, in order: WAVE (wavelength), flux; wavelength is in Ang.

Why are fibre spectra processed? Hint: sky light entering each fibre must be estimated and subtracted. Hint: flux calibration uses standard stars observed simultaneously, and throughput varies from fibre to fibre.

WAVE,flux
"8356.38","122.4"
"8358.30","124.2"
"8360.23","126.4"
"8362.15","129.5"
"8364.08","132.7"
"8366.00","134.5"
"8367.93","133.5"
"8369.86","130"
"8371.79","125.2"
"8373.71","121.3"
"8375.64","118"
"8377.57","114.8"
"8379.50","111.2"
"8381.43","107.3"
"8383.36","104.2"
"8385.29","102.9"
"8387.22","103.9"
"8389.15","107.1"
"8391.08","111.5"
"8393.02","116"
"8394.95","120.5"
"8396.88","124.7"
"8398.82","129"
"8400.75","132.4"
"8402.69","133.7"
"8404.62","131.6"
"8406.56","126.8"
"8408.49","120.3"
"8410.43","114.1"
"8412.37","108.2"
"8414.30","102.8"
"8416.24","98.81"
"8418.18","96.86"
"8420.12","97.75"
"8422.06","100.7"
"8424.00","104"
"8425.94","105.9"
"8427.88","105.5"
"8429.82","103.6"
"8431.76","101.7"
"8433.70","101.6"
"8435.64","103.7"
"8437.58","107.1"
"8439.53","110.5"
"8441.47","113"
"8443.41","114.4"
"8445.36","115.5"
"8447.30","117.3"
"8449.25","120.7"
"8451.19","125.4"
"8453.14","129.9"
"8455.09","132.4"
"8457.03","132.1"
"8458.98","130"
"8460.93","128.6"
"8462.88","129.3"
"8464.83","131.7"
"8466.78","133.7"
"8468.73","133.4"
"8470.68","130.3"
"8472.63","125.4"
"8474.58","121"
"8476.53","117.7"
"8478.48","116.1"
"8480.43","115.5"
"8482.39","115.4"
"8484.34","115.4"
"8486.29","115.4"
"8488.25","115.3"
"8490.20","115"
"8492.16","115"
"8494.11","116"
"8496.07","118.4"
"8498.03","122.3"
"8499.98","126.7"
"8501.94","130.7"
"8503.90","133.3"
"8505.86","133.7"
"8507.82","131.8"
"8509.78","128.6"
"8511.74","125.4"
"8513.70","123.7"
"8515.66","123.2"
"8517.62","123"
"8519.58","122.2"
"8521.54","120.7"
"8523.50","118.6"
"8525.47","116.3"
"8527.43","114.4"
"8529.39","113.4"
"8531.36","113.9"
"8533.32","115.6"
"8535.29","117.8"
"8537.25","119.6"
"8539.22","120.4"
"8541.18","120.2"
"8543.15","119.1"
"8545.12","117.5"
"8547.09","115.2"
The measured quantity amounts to 1.2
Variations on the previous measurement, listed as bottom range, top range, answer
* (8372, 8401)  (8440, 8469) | 1.11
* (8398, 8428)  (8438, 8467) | 1.10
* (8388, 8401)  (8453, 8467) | 1.11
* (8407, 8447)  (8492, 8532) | 1.17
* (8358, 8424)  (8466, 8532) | 1.07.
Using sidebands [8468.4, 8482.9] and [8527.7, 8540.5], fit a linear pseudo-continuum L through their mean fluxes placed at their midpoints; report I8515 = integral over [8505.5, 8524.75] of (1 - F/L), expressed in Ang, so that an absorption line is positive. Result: -1.0 Ang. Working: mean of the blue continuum 122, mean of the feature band 125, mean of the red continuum 117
